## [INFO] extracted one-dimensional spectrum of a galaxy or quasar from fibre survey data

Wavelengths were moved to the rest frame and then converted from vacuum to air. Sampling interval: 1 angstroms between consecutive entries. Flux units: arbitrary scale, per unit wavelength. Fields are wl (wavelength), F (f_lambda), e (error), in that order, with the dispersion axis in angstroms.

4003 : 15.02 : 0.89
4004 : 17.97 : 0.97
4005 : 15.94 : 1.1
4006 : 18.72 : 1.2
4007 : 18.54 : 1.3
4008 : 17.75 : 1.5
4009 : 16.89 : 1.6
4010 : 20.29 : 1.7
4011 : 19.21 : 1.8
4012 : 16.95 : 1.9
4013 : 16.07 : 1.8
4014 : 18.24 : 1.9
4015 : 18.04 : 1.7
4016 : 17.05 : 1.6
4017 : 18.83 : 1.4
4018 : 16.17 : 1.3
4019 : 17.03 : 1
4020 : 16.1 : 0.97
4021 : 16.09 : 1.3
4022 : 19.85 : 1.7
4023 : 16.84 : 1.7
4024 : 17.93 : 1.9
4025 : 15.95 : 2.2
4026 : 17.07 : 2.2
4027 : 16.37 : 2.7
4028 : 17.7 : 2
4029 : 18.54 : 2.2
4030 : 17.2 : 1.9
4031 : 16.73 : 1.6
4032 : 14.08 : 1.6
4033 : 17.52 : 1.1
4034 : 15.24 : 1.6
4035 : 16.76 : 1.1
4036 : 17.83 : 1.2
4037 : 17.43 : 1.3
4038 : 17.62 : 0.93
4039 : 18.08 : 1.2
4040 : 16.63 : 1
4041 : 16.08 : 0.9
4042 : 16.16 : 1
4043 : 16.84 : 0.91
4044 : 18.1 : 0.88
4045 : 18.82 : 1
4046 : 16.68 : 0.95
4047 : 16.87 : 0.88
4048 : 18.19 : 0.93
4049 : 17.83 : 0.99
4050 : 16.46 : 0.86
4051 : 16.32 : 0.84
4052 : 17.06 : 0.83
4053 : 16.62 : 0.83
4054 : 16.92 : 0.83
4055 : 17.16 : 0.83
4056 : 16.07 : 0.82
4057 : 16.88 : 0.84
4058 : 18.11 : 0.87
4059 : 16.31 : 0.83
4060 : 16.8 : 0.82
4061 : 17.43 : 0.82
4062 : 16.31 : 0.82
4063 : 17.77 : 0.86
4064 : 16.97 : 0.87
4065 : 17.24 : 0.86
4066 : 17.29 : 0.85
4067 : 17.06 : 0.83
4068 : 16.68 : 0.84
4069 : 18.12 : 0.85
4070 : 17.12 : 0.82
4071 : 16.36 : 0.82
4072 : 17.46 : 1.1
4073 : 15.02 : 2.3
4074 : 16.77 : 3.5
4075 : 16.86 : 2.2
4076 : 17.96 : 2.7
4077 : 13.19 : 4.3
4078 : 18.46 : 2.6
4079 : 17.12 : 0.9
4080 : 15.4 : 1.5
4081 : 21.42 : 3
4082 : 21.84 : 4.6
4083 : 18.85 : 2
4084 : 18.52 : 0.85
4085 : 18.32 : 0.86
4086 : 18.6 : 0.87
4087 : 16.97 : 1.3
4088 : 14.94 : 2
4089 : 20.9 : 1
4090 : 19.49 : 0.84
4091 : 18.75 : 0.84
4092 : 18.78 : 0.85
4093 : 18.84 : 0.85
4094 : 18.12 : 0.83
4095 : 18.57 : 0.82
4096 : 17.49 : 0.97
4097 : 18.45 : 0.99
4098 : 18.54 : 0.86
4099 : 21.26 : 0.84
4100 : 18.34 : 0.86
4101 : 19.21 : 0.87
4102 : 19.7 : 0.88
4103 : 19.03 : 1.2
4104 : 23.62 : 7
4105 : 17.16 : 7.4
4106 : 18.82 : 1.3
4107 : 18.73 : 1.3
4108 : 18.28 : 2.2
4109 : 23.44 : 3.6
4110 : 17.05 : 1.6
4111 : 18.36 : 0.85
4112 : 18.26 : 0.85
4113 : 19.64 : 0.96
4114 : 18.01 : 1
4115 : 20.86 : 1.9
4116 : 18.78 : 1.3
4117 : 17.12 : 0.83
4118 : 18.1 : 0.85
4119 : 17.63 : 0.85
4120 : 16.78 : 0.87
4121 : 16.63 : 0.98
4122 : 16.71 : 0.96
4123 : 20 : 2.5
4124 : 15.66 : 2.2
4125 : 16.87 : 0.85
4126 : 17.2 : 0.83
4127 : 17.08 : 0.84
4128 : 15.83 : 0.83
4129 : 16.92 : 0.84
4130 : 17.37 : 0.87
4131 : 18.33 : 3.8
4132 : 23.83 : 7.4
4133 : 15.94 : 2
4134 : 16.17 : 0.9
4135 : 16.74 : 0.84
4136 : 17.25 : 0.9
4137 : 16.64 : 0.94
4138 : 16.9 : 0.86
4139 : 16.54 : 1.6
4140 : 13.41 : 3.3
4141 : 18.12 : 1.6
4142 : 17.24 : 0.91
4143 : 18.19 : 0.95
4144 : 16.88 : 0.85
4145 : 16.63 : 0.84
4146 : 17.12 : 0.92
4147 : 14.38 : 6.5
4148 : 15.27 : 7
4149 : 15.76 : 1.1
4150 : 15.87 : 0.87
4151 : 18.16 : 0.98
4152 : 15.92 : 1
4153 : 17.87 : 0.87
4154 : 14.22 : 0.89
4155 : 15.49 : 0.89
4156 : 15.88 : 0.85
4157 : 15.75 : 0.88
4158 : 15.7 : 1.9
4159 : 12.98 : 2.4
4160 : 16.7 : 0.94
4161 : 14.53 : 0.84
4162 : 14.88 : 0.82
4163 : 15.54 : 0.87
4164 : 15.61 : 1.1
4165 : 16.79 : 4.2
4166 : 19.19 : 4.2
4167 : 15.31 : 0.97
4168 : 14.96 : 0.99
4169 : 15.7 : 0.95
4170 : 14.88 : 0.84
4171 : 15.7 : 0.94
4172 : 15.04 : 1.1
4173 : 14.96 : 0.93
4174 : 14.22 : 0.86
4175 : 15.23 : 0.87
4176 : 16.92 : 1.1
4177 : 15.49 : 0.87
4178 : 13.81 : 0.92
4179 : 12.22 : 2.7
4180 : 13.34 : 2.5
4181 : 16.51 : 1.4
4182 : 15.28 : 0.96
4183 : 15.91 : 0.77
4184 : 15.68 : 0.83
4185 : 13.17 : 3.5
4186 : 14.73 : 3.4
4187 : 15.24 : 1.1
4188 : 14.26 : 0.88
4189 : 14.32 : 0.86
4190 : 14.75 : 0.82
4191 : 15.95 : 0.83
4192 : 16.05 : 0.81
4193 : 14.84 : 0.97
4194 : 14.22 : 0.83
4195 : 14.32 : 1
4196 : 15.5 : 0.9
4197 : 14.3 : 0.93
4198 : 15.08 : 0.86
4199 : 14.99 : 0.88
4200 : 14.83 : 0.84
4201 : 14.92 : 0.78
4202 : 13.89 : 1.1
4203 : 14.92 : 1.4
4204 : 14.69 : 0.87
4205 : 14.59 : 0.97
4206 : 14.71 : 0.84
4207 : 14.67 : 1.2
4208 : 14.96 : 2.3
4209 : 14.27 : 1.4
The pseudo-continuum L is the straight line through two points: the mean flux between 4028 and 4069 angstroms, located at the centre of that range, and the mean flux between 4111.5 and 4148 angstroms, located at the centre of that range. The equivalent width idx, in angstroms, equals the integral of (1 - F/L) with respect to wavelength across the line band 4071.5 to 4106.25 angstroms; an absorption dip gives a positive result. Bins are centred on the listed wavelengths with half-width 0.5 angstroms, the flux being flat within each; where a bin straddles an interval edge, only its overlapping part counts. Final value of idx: -2.4 angstroms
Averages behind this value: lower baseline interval 17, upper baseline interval 17.4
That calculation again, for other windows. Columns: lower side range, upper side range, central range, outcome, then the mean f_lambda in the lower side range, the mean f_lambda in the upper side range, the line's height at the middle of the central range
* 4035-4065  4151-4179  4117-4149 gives -2.1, 17.1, 15.5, 16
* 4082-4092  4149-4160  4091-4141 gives -2.2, 18.6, 15.8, 17.4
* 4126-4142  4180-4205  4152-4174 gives 0.6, 17.1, 14.9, 16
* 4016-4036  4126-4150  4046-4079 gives 0.0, 17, 16.9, 16.9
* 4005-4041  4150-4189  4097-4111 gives -2.7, 17.3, 15.4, 16.2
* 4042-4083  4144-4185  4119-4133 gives -1.2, 17.2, 15.5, 16.2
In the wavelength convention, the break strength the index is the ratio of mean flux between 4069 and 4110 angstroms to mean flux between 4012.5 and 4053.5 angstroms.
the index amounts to 1.08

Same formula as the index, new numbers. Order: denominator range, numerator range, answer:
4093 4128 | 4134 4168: 0.87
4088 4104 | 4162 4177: 0.82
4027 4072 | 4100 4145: 1.05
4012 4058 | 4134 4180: 0.93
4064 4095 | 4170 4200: 0.84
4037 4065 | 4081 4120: 1.11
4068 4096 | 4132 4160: 0.91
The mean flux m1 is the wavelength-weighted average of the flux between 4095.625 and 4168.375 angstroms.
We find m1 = 17.3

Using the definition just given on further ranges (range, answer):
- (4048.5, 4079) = 16.9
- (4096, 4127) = 18.6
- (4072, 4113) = 18.5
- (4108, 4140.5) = 17.7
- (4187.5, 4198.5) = 14.9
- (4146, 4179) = 15.6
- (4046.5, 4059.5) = 17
